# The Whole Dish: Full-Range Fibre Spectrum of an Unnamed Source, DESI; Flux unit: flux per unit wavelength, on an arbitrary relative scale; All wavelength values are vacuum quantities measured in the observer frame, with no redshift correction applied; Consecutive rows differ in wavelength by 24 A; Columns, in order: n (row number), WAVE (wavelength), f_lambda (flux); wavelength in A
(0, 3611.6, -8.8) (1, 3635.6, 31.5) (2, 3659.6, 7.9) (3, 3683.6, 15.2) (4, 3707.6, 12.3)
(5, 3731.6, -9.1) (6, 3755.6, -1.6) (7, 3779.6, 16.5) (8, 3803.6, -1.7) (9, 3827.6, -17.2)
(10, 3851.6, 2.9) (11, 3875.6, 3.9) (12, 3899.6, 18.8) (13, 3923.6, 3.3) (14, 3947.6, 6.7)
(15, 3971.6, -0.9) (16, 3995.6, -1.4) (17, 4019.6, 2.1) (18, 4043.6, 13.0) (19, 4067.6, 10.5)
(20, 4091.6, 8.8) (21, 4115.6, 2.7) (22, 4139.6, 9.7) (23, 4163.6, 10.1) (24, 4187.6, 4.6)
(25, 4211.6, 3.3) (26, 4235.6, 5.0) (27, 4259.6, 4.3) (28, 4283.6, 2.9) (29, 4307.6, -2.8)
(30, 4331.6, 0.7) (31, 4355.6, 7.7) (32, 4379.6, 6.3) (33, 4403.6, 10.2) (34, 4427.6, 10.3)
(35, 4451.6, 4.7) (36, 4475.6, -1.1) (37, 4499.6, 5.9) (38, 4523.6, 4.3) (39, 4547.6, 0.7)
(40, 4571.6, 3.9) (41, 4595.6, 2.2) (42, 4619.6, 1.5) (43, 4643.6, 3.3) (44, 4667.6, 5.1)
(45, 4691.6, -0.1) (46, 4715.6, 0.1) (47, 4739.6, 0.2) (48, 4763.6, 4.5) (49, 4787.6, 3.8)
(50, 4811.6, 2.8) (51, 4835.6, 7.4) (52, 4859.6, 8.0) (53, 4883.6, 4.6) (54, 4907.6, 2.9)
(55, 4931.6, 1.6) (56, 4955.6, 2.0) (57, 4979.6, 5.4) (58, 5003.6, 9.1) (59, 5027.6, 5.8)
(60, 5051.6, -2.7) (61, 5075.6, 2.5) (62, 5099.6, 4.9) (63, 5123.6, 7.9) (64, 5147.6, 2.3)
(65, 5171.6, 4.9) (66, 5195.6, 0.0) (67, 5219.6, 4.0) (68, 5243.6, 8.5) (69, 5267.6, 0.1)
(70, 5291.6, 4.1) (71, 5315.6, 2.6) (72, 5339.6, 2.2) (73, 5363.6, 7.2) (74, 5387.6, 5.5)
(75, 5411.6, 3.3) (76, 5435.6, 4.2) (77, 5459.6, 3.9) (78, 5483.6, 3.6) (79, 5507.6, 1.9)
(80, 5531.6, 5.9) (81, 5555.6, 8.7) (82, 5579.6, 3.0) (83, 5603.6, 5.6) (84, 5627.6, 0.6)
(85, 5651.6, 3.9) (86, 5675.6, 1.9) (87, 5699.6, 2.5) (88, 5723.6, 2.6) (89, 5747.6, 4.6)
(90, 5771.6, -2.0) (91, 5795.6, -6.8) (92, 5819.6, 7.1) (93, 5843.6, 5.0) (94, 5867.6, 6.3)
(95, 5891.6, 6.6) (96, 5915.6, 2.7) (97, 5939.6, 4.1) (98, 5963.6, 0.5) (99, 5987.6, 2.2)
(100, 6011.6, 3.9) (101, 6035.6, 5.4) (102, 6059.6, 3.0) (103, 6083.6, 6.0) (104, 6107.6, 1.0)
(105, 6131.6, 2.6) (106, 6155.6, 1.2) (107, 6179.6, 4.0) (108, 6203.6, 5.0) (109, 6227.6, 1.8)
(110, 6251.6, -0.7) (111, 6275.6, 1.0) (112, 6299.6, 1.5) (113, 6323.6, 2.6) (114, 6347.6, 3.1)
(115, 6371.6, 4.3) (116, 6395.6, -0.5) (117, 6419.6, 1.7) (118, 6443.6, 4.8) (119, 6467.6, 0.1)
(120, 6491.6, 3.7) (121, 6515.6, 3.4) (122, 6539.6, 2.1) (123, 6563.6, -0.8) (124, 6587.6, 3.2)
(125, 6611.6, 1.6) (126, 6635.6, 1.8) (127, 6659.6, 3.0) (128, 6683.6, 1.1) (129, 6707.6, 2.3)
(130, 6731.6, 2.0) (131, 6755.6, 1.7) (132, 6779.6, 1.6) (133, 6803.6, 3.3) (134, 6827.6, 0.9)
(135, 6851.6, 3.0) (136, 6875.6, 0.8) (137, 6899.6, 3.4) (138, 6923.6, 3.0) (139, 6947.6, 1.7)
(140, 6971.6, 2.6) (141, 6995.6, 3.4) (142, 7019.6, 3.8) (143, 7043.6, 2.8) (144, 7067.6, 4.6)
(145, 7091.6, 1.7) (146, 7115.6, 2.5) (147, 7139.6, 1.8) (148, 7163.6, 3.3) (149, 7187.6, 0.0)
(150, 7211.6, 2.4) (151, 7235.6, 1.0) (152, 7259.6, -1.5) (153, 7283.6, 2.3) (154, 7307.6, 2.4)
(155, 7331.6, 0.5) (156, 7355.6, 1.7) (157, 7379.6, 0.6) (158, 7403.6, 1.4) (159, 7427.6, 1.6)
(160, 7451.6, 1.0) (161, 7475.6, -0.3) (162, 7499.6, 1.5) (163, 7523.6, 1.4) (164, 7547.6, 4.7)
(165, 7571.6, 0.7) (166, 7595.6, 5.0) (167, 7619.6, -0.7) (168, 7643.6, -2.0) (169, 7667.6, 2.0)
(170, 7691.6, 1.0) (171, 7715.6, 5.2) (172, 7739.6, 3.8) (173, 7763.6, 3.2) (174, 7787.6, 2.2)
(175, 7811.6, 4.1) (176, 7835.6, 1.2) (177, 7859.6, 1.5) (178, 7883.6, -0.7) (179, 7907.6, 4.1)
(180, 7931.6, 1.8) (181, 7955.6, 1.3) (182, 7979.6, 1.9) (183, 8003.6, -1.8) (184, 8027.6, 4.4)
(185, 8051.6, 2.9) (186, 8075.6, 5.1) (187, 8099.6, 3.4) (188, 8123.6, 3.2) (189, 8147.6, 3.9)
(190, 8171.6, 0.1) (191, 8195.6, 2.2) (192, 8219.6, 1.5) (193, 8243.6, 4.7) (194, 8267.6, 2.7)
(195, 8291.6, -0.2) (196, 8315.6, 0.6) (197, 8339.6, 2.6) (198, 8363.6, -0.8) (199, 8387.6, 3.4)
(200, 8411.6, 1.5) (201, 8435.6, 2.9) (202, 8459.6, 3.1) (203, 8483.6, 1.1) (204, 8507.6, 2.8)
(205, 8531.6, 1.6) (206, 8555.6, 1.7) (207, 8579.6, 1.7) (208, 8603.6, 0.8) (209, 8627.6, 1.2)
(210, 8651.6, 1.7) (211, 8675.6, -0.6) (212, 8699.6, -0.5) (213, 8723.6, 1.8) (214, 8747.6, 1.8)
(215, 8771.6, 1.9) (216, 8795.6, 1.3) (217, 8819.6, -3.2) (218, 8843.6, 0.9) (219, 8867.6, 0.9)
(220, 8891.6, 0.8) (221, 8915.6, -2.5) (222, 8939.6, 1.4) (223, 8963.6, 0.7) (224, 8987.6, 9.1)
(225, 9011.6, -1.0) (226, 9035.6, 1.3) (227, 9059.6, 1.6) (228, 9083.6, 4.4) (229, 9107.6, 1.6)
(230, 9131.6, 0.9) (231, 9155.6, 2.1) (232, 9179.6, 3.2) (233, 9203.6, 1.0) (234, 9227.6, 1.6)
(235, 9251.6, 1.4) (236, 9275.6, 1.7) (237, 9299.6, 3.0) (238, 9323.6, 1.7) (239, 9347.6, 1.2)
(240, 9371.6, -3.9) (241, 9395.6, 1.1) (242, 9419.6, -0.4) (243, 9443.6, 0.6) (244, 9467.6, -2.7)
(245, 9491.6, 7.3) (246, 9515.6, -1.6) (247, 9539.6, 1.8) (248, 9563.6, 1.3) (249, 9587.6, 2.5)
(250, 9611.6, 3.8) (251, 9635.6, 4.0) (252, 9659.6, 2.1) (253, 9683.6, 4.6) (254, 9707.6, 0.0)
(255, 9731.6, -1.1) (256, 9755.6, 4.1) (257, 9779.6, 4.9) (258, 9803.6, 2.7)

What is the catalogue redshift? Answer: 1.408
